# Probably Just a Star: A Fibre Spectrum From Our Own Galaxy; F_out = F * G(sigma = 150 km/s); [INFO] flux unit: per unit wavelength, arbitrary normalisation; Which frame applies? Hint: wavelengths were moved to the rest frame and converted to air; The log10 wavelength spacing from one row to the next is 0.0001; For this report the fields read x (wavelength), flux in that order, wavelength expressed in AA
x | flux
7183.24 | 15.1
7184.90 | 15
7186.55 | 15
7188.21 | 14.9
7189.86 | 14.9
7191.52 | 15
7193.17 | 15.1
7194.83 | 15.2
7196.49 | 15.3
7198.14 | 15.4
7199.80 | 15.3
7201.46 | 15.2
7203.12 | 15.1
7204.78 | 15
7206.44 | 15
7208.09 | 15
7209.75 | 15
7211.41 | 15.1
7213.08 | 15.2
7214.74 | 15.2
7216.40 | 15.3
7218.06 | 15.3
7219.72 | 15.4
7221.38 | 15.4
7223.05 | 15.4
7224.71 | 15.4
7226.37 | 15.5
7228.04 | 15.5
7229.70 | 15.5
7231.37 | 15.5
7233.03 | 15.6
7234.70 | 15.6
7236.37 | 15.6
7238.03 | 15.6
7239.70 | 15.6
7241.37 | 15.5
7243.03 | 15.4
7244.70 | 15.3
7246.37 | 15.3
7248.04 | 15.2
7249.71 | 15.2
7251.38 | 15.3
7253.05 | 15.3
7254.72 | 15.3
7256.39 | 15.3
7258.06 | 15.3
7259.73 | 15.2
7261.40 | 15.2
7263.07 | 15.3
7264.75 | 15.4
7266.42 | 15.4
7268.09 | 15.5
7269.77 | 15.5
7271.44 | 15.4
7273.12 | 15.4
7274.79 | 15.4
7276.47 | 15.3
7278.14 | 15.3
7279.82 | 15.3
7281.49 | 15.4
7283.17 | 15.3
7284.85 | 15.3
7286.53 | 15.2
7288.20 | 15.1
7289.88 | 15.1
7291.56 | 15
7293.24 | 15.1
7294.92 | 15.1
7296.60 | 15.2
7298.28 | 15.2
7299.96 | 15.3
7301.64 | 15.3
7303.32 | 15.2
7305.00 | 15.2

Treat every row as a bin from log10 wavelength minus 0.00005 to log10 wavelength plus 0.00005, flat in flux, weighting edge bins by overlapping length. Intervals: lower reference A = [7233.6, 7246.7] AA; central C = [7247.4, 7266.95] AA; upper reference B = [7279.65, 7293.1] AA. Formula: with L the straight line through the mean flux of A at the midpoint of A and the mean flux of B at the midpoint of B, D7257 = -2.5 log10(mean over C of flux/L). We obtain 0.01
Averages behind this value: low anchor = 15.5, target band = 15.3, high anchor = 15.2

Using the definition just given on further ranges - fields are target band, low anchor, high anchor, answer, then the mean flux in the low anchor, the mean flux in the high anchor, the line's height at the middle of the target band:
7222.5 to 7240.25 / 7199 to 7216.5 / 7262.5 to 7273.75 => -0.02 mag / 15.1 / 15.4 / 15.2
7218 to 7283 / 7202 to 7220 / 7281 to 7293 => -0.02 mag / 15.1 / 15.2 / 15.2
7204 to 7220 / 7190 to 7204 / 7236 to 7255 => 0.01 mag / 15.2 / 15.4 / 15.2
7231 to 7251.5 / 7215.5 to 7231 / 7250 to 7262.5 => -0.01 mag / 15.4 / 15.3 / 15.3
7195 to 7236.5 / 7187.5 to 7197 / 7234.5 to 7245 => 0.00 mag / 15.1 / 15.5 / 15.3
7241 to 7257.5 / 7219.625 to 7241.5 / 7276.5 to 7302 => 0.01 mag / 15.5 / 15.2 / 15.4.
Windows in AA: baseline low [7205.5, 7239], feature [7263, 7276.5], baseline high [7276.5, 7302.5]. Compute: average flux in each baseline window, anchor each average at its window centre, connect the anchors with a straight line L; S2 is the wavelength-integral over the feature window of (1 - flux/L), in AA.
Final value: -0.13 AA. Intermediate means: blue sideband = 15.4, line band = 15.4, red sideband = 15.2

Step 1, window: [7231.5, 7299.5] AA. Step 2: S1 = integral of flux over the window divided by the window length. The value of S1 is 15.3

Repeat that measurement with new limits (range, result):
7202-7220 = 15.1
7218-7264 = 15.4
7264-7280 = 15.4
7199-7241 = 15.3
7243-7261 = 15.3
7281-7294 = 15.2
